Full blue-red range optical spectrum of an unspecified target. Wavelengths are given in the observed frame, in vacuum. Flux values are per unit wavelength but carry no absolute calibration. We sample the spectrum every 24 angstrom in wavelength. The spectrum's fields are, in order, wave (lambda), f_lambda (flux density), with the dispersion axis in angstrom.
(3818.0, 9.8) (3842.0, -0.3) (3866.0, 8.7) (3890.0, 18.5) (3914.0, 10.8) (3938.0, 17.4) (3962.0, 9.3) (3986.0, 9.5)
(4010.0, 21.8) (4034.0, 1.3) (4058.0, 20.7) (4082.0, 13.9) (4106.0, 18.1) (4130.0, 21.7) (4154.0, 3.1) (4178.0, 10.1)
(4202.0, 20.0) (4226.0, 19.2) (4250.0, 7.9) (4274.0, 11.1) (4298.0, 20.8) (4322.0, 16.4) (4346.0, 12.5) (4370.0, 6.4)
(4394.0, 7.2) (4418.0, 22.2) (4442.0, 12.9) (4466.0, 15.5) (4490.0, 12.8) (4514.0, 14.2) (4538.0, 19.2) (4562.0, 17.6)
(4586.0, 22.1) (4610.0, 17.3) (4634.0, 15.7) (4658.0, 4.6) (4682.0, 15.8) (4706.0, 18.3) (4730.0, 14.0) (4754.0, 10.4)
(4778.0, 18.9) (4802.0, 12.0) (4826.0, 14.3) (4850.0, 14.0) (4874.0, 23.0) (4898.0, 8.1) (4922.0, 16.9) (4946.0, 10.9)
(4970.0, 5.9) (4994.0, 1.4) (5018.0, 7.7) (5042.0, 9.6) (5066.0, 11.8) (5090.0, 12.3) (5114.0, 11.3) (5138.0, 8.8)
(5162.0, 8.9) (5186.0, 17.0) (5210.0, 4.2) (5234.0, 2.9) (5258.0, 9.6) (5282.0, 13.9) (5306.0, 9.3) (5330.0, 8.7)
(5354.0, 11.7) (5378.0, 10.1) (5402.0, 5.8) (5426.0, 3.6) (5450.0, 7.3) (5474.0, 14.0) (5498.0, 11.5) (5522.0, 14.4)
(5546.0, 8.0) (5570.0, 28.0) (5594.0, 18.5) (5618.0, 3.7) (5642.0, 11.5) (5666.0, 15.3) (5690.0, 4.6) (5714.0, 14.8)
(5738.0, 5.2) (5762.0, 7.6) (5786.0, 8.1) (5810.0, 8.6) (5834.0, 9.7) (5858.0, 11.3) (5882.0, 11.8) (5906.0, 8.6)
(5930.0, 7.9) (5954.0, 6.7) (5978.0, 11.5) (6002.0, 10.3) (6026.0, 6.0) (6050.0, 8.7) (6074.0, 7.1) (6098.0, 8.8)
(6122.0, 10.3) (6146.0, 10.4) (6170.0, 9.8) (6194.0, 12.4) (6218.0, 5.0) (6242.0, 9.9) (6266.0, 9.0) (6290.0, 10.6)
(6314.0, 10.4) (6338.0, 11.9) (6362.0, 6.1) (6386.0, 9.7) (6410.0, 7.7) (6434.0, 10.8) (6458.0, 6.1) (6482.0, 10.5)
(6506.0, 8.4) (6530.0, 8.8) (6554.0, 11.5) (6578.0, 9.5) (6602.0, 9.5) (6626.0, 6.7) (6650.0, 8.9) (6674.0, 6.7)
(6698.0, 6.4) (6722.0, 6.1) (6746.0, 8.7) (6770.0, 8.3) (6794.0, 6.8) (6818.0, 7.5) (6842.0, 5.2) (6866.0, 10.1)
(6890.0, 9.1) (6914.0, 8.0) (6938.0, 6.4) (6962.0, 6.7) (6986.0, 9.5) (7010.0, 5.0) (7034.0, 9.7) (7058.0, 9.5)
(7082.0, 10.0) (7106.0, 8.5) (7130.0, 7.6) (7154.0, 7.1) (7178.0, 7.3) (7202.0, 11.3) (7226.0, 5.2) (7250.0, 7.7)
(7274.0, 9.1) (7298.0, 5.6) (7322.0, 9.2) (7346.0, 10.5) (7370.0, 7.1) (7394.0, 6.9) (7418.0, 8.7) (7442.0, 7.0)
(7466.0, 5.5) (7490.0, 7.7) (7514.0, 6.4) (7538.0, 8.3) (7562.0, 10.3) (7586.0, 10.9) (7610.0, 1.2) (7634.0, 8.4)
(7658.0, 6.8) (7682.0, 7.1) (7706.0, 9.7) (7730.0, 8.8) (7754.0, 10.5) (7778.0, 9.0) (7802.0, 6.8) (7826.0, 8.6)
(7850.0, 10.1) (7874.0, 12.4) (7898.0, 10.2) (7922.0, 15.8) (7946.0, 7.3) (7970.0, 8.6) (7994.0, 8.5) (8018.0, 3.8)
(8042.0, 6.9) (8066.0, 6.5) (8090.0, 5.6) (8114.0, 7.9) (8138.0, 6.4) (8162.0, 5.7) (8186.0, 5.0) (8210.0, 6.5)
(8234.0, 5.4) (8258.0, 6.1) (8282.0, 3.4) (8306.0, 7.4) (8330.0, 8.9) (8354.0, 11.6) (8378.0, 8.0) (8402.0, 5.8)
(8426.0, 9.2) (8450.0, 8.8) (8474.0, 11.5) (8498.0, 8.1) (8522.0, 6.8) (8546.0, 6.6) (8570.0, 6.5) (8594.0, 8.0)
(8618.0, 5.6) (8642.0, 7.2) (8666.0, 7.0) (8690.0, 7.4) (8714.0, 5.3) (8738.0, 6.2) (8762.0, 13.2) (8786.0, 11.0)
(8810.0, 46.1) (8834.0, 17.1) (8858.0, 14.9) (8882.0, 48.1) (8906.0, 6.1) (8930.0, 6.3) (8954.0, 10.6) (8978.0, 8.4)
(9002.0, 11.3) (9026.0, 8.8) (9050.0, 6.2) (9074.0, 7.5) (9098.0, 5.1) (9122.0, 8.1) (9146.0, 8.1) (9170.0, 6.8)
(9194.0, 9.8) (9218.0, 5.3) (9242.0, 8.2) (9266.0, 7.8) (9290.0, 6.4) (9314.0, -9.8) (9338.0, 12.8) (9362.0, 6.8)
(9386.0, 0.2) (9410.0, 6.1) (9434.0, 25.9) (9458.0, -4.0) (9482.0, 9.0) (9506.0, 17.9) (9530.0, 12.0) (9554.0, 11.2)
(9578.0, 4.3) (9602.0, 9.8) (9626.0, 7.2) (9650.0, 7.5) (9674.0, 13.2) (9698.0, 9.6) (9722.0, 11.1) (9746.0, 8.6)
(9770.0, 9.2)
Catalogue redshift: 1.362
